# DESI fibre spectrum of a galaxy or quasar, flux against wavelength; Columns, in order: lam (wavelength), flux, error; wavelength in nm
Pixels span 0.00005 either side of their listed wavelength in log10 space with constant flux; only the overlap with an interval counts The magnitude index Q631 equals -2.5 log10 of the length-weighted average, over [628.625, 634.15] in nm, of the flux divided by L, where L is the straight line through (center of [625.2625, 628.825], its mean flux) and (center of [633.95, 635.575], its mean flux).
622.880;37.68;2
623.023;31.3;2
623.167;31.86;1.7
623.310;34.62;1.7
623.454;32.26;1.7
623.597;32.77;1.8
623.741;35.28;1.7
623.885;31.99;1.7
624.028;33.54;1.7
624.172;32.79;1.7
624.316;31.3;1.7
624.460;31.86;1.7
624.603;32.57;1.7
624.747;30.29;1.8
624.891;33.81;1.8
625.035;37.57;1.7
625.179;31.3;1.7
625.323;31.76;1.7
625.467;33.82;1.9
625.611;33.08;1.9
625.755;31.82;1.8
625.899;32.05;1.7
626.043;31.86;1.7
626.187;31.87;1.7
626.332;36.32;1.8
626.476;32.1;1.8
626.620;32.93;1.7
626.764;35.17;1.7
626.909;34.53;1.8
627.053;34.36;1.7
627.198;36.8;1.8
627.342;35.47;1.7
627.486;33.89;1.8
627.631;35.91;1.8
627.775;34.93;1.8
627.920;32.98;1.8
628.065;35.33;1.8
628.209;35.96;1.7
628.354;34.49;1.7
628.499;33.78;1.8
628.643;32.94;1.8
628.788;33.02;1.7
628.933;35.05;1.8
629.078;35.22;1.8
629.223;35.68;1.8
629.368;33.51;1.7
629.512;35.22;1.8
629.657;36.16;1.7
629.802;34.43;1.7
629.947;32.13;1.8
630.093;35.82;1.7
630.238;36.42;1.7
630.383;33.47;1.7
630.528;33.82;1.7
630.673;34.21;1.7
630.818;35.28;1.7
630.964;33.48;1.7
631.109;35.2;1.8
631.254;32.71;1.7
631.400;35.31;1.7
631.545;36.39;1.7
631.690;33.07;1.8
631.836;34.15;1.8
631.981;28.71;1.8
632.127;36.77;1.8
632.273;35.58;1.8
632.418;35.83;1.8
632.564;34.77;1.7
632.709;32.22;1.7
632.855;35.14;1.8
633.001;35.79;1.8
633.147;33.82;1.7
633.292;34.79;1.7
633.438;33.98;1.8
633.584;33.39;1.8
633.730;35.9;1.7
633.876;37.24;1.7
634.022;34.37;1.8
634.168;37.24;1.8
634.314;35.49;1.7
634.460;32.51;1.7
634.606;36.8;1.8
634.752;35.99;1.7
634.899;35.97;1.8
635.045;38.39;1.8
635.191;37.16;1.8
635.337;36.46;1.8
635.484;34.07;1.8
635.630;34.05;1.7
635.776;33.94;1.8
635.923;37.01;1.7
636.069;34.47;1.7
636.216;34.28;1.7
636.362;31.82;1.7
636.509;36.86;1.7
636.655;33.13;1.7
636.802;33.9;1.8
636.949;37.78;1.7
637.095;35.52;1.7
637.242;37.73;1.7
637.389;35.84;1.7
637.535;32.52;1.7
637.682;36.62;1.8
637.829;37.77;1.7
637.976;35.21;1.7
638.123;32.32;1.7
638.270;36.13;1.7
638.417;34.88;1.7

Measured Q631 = 0.014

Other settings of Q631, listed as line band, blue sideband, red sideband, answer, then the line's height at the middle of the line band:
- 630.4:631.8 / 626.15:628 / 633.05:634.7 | 0.015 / 34.8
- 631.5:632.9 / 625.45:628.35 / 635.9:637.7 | 0.013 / 34.6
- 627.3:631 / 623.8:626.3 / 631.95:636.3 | -0.026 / 33.7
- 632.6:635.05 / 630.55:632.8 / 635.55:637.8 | -0.017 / 34.6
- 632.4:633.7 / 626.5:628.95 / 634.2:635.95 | 0.029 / 35.3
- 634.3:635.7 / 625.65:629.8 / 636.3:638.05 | -0.017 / 35.1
